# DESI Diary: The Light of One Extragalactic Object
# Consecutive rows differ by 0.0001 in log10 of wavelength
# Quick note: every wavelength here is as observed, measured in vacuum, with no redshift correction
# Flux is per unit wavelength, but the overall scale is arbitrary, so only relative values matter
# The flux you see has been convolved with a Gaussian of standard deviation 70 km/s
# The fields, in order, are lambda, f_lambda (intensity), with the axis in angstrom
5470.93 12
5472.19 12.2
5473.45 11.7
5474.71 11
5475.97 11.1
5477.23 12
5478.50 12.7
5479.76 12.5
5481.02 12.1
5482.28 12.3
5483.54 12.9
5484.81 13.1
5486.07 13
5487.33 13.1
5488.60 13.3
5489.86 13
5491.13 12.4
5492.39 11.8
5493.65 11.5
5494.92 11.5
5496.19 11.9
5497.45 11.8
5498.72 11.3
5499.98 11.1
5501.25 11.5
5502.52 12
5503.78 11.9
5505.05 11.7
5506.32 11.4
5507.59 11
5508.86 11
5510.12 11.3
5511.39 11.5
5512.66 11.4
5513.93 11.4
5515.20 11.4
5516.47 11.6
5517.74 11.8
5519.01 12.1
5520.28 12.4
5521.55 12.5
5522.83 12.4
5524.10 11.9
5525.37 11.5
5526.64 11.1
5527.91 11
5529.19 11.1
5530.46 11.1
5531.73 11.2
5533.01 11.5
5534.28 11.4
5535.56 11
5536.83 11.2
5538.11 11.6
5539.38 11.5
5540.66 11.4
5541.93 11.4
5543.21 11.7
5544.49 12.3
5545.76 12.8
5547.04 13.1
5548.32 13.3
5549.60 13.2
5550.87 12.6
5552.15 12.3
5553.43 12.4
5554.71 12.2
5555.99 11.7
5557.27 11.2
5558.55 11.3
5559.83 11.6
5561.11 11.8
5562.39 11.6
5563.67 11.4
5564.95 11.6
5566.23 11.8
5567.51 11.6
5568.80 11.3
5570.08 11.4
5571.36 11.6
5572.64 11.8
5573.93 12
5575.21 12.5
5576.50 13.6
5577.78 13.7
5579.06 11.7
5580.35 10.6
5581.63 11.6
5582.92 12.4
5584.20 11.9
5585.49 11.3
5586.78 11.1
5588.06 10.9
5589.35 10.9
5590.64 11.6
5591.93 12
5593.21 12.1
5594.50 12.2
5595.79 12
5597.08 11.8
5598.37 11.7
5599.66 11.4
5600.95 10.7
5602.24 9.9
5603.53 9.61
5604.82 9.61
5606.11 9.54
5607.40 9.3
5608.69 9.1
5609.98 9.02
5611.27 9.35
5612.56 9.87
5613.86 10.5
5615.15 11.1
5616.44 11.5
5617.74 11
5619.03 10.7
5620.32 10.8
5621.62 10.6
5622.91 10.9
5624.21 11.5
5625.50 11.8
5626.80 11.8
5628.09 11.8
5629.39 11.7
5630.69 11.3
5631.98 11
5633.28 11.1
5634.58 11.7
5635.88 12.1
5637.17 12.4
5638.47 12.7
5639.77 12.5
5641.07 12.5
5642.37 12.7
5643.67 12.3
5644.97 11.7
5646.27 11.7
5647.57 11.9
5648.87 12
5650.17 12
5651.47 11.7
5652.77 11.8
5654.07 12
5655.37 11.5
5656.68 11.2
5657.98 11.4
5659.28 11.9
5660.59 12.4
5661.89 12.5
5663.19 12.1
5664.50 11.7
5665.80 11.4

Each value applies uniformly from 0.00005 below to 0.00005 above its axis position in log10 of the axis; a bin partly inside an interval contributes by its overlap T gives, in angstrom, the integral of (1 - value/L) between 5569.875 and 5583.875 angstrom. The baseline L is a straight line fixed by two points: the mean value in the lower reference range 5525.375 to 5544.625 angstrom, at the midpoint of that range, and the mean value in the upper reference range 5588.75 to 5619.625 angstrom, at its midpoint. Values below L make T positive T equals -1.5 angstrom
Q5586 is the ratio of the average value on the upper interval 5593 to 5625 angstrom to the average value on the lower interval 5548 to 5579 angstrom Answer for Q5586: 0.88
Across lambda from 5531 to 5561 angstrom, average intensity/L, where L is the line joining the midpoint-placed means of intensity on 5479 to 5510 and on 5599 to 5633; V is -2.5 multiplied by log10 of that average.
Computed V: -0.04 mag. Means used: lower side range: 12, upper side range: 10.6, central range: 11.9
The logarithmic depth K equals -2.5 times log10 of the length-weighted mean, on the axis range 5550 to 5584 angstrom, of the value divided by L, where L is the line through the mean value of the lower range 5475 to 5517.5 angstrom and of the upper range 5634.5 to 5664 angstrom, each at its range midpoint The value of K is 0.01 mag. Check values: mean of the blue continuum 11.9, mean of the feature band 11.9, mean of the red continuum 12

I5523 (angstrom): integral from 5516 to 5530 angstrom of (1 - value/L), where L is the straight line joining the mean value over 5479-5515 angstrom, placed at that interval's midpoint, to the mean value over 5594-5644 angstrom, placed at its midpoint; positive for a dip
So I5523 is 0.01 angstrom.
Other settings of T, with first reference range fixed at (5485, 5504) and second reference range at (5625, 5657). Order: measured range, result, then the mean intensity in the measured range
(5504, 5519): 0.8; 11.5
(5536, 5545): 0.4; 11.6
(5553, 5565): 0.3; 11.7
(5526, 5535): 0.6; 11.2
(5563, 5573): 0.4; 11.6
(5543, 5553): -0.6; 12.7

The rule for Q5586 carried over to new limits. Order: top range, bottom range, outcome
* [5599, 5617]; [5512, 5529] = 0.86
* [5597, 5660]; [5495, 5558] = 0.96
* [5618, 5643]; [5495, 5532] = 1.01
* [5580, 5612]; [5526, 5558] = 0.92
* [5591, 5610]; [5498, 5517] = 0.94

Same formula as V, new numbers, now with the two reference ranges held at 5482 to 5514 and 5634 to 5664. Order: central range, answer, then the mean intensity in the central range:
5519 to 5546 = 0.03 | 11.6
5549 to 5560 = -0.01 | 12.1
